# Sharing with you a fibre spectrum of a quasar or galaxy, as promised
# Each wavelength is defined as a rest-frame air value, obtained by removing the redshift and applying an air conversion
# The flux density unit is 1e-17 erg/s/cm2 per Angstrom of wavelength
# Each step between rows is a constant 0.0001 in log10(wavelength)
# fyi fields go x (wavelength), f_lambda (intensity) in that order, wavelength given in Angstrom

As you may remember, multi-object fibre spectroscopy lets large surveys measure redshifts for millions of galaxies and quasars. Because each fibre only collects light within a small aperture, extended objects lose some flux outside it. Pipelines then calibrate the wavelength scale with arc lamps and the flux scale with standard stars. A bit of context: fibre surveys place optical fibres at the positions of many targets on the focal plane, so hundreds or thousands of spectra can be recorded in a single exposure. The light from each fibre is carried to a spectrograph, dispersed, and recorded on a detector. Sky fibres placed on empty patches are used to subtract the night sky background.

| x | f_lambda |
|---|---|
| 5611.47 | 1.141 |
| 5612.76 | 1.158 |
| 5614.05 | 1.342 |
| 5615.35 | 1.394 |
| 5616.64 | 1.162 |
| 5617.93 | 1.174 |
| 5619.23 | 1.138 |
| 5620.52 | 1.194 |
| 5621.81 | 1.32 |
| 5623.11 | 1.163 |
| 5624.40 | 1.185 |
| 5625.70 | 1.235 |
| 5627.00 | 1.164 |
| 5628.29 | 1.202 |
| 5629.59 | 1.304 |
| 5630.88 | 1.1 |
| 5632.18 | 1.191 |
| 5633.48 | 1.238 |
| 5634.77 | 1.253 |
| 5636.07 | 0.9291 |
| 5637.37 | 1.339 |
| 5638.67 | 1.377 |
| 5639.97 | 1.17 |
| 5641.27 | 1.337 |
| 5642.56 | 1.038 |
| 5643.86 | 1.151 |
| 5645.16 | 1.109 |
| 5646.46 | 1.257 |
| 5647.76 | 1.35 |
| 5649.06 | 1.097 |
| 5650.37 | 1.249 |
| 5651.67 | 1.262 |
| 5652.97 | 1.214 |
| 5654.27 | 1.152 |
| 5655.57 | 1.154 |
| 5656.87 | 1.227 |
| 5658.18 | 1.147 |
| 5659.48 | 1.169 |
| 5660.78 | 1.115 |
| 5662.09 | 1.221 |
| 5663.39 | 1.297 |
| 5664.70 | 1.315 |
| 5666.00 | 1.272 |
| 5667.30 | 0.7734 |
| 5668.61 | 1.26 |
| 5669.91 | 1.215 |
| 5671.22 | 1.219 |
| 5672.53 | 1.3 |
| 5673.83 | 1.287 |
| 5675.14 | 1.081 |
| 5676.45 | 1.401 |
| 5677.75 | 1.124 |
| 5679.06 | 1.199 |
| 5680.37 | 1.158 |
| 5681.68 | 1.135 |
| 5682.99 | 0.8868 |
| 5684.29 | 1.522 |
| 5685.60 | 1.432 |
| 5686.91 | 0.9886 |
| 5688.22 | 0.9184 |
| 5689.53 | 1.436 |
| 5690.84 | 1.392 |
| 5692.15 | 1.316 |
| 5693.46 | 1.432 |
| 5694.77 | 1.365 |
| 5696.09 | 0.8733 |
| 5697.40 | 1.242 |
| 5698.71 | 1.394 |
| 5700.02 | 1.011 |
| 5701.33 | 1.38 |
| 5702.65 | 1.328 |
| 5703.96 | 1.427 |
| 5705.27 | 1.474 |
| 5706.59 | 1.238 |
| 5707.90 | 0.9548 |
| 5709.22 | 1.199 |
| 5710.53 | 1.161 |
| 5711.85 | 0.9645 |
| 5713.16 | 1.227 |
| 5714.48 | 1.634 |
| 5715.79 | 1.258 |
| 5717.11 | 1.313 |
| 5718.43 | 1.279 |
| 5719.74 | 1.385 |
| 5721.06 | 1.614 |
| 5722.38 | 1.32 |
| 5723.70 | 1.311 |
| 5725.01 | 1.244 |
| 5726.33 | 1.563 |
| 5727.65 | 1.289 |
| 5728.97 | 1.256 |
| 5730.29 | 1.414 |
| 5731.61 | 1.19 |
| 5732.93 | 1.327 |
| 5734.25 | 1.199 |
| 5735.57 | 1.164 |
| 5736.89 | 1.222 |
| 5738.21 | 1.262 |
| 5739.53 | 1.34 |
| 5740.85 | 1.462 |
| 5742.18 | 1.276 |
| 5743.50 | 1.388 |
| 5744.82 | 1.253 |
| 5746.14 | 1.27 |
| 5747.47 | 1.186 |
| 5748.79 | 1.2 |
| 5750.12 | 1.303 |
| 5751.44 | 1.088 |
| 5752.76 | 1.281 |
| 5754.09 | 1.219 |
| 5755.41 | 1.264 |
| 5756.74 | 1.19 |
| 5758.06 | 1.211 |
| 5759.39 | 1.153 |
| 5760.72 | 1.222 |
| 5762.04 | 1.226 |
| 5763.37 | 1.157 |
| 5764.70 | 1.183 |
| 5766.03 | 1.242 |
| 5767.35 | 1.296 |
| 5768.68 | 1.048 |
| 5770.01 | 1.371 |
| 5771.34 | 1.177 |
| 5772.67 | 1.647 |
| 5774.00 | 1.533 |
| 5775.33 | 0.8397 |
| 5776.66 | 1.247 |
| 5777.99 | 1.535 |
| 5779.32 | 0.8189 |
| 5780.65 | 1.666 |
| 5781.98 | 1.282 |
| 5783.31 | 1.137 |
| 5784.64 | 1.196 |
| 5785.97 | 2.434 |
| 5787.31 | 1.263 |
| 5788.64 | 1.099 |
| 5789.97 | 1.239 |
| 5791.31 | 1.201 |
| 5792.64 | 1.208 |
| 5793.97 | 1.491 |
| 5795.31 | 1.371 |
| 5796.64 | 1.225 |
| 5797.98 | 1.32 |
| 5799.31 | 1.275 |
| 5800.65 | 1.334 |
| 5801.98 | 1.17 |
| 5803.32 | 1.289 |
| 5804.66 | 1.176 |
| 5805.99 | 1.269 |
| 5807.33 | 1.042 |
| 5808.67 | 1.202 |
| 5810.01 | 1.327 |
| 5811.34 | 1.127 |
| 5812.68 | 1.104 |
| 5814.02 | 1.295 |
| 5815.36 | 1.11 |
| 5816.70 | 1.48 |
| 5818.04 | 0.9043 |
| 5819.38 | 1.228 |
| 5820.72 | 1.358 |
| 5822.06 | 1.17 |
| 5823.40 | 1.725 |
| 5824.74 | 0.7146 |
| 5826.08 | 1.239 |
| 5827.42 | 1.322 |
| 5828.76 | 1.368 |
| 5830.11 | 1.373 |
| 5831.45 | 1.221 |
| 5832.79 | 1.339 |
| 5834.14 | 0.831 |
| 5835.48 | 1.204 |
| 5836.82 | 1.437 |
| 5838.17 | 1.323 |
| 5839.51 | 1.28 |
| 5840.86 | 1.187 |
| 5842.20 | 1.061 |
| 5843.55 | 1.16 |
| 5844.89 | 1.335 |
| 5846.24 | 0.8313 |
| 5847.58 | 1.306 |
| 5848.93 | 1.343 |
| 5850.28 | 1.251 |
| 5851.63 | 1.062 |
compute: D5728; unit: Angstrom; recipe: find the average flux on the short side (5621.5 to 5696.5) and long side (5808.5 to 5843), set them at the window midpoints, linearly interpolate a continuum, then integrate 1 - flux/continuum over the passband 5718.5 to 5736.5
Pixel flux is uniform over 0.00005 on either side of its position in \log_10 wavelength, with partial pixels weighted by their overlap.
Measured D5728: -1.6 Angstrom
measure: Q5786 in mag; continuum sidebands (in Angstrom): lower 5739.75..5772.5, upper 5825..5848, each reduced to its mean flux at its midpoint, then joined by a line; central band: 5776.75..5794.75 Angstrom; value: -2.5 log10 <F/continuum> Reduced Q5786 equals -0.10 mag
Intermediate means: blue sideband 1.24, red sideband 1.21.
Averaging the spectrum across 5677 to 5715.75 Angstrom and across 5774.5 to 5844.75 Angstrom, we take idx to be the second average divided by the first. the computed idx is 1.0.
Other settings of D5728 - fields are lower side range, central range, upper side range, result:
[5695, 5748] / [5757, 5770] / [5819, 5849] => 0.63 Angstrom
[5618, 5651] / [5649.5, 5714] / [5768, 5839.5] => 0.33 Angstrom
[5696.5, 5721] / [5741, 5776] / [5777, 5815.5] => 1.04 Angstrom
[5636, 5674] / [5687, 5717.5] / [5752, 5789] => -0.40 Angstrom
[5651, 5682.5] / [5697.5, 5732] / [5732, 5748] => -1.43 Angstrom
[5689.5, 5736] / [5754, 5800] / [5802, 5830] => -1.35 Angstrom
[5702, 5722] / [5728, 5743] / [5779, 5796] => 0.34 Angstrom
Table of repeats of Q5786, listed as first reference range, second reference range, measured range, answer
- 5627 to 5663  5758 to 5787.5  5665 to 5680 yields 0.02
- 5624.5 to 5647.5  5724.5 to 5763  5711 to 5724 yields -0.07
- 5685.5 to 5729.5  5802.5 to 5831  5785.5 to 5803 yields -0.09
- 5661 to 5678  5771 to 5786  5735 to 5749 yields 0.01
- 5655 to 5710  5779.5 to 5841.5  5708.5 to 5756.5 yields -0.04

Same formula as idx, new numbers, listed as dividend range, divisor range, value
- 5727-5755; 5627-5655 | 1.05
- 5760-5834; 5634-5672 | 1.06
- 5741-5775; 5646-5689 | 1.05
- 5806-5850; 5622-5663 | 1.02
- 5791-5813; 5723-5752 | 0.97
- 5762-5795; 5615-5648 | 1.08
